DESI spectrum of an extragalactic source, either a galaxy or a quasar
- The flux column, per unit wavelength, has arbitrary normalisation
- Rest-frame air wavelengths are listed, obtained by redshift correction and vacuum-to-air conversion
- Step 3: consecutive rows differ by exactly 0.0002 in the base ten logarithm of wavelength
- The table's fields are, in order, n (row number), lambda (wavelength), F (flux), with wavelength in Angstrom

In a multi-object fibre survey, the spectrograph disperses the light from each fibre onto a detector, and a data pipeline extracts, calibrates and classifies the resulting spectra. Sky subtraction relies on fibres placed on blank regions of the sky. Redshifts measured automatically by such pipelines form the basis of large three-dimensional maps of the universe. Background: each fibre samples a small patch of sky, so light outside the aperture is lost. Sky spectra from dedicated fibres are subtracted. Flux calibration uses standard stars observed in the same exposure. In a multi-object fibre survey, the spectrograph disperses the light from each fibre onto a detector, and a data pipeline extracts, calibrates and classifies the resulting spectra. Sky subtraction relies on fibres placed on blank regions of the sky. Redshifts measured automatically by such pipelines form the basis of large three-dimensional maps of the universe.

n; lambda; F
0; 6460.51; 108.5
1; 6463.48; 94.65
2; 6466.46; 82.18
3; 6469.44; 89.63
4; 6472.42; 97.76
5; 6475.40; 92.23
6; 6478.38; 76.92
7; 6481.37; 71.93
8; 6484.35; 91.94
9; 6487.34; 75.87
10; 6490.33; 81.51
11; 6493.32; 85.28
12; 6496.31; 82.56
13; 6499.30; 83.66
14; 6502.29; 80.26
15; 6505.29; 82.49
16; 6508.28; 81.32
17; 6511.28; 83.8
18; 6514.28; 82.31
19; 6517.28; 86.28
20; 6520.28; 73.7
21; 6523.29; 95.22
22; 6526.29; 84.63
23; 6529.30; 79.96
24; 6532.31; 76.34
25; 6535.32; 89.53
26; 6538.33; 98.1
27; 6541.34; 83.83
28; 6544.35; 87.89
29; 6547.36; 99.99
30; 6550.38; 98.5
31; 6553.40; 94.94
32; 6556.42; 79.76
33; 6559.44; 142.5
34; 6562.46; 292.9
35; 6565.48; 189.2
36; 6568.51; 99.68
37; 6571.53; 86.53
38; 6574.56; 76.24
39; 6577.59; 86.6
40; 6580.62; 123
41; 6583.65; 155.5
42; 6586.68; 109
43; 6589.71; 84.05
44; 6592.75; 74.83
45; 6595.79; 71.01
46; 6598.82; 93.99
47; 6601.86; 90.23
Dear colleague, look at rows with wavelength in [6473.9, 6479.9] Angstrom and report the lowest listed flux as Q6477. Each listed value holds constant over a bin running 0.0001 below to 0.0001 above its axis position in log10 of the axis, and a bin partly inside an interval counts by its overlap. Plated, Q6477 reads 76.92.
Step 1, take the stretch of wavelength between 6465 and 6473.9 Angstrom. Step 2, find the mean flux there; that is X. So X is 89.9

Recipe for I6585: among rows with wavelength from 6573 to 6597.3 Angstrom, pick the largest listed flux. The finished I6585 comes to 155.5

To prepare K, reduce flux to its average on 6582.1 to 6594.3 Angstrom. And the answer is 106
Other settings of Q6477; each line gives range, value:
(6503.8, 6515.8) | 81.32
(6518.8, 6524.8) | 73.7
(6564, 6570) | 99.68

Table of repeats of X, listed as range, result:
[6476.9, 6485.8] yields 80.2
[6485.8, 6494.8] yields 80.9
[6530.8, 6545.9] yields 87.2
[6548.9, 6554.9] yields 96.7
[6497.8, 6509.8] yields 82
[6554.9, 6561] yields 113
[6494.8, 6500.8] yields 83.2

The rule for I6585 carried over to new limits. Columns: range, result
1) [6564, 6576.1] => 189.2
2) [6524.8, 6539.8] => 98.1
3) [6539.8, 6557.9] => 99.99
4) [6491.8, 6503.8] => 85.28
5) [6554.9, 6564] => 292.9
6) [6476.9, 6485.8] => 91.94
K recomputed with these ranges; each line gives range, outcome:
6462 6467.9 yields 88.4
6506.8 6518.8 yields 83.4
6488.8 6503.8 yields 82.6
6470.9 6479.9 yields 88.9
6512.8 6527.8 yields 84.4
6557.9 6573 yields 162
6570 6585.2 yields 106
